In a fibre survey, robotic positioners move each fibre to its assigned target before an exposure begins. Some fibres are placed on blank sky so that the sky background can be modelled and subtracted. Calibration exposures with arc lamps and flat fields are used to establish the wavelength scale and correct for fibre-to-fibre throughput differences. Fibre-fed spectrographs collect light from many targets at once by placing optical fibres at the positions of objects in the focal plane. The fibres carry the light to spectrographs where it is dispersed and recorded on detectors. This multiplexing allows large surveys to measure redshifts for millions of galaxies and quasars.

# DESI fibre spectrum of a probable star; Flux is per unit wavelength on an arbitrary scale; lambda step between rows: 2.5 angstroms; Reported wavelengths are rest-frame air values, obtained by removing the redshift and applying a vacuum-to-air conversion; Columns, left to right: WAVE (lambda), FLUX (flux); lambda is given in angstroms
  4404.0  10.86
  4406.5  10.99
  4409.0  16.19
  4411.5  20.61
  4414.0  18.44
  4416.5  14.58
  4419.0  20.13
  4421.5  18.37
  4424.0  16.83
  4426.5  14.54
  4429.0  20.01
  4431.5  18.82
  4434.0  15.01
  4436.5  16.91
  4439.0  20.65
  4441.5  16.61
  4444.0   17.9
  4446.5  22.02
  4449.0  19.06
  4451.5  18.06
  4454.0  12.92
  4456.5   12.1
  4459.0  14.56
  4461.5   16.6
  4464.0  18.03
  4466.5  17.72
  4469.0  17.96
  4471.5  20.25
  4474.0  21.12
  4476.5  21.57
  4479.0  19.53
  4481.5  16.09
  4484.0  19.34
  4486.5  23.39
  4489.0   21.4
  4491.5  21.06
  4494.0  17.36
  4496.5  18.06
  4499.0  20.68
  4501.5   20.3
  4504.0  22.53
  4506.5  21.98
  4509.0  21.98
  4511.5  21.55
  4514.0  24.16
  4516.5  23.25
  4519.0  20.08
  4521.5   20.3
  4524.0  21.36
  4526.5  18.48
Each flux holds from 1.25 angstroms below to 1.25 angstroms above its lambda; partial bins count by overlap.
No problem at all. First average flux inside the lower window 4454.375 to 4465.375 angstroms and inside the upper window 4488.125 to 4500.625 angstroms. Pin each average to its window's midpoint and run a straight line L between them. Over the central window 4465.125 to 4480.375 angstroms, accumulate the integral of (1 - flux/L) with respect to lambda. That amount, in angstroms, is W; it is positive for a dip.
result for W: -2.5 angstroms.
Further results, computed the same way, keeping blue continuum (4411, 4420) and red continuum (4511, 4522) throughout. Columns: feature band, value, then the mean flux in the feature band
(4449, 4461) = 2.8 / 15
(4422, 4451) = 1.5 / 18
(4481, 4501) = 1.1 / 19.8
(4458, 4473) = 1.8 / 17.6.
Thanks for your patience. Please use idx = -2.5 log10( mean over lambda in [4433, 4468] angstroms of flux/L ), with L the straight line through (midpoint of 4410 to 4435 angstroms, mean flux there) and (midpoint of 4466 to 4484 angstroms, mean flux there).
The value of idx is 0.09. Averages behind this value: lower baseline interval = 17.7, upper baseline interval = 19.2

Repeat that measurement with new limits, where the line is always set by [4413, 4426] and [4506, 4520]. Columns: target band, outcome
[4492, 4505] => 0.09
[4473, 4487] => 0.03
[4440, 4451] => 0.00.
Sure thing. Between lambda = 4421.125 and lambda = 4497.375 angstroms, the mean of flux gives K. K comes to 18.2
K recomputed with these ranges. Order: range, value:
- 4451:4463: 14.7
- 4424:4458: 17.2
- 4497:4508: 21.2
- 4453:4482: 17.4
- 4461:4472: 18.1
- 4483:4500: 20.2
